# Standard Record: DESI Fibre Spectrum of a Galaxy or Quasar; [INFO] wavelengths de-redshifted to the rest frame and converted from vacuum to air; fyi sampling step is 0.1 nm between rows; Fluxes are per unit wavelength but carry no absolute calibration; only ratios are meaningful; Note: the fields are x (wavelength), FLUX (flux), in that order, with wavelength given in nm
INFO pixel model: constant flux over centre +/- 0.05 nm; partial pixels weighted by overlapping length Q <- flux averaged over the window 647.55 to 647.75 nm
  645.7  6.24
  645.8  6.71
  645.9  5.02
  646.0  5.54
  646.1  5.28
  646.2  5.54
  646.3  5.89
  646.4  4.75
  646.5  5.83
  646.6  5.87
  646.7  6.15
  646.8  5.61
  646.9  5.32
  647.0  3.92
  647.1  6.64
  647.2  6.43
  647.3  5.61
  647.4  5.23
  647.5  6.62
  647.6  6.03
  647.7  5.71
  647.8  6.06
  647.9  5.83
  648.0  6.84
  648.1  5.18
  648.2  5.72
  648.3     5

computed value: 5.87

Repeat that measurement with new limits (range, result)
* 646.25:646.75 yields 5.7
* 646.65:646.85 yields 5.88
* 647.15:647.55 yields 5.97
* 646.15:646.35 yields 5.72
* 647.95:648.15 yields 6.01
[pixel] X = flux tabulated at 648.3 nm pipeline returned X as 5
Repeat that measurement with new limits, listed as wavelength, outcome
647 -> 3.92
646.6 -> 5.87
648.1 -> 5.18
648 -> 6.84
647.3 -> 5.61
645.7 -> 6.24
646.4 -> 4.75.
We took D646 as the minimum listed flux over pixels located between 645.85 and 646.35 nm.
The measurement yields 5.02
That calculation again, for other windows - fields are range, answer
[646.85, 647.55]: 3.92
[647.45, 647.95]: 5.71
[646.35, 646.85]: 4.75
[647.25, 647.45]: 5.23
